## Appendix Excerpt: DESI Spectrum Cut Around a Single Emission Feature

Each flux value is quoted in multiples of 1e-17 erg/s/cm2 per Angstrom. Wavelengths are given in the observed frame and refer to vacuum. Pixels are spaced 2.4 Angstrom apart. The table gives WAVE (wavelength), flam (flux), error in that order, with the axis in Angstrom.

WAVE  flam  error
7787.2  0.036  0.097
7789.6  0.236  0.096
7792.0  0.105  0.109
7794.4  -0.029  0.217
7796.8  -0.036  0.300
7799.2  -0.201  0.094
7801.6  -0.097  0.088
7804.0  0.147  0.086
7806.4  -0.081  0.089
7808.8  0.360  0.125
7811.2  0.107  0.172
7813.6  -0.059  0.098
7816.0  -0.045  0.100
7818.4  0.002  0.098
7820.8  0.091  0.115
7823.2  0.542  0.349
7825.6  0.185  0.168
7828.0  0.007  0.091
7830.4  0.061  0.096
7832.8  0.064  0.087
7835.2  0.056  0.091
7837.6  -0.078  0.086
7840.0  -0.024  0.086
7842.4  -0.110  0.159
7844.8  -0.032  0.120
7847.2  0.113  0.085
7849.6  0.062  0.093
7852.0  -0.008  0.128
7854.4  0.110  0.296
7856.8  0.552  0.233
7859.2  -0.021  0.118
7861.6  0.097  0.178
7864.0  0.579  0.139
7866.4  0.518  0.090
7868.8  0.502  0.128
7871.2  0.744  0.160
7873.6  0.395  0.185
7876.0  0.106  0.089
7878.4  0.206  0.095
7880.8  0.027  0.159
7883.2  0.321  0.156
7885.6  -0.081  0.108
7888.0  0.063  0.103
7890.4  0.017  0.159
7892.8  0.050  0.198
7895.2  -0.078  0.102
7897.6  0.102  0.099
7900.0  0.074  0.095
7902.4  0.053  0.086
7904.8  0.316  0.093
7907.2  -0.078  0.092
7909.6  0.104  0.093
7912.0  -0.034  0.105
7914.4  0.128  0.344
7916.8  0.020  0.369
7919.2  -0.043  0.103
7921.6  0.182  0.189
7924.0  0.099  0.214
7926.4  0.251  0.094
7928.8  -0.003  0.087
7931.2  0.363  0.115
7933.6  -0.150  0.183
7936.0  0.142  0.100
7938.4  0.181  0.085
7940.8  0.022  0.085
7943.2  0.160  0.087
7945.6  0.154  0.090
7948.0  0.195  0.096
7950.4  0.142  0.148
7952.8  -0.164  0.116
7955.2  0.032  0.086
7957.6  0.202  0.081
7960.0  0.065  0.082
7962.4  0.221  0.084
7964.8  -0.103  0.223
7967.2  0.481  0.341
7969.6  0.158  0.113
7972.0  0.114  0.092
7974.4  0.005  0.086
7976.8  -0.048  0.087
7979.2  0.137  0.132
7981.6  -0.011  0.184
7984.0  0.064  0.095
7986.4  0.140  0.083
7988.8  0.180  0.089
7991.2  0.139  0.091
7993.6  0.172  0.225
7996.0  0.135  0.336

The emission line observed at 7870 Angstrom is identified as [O II]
